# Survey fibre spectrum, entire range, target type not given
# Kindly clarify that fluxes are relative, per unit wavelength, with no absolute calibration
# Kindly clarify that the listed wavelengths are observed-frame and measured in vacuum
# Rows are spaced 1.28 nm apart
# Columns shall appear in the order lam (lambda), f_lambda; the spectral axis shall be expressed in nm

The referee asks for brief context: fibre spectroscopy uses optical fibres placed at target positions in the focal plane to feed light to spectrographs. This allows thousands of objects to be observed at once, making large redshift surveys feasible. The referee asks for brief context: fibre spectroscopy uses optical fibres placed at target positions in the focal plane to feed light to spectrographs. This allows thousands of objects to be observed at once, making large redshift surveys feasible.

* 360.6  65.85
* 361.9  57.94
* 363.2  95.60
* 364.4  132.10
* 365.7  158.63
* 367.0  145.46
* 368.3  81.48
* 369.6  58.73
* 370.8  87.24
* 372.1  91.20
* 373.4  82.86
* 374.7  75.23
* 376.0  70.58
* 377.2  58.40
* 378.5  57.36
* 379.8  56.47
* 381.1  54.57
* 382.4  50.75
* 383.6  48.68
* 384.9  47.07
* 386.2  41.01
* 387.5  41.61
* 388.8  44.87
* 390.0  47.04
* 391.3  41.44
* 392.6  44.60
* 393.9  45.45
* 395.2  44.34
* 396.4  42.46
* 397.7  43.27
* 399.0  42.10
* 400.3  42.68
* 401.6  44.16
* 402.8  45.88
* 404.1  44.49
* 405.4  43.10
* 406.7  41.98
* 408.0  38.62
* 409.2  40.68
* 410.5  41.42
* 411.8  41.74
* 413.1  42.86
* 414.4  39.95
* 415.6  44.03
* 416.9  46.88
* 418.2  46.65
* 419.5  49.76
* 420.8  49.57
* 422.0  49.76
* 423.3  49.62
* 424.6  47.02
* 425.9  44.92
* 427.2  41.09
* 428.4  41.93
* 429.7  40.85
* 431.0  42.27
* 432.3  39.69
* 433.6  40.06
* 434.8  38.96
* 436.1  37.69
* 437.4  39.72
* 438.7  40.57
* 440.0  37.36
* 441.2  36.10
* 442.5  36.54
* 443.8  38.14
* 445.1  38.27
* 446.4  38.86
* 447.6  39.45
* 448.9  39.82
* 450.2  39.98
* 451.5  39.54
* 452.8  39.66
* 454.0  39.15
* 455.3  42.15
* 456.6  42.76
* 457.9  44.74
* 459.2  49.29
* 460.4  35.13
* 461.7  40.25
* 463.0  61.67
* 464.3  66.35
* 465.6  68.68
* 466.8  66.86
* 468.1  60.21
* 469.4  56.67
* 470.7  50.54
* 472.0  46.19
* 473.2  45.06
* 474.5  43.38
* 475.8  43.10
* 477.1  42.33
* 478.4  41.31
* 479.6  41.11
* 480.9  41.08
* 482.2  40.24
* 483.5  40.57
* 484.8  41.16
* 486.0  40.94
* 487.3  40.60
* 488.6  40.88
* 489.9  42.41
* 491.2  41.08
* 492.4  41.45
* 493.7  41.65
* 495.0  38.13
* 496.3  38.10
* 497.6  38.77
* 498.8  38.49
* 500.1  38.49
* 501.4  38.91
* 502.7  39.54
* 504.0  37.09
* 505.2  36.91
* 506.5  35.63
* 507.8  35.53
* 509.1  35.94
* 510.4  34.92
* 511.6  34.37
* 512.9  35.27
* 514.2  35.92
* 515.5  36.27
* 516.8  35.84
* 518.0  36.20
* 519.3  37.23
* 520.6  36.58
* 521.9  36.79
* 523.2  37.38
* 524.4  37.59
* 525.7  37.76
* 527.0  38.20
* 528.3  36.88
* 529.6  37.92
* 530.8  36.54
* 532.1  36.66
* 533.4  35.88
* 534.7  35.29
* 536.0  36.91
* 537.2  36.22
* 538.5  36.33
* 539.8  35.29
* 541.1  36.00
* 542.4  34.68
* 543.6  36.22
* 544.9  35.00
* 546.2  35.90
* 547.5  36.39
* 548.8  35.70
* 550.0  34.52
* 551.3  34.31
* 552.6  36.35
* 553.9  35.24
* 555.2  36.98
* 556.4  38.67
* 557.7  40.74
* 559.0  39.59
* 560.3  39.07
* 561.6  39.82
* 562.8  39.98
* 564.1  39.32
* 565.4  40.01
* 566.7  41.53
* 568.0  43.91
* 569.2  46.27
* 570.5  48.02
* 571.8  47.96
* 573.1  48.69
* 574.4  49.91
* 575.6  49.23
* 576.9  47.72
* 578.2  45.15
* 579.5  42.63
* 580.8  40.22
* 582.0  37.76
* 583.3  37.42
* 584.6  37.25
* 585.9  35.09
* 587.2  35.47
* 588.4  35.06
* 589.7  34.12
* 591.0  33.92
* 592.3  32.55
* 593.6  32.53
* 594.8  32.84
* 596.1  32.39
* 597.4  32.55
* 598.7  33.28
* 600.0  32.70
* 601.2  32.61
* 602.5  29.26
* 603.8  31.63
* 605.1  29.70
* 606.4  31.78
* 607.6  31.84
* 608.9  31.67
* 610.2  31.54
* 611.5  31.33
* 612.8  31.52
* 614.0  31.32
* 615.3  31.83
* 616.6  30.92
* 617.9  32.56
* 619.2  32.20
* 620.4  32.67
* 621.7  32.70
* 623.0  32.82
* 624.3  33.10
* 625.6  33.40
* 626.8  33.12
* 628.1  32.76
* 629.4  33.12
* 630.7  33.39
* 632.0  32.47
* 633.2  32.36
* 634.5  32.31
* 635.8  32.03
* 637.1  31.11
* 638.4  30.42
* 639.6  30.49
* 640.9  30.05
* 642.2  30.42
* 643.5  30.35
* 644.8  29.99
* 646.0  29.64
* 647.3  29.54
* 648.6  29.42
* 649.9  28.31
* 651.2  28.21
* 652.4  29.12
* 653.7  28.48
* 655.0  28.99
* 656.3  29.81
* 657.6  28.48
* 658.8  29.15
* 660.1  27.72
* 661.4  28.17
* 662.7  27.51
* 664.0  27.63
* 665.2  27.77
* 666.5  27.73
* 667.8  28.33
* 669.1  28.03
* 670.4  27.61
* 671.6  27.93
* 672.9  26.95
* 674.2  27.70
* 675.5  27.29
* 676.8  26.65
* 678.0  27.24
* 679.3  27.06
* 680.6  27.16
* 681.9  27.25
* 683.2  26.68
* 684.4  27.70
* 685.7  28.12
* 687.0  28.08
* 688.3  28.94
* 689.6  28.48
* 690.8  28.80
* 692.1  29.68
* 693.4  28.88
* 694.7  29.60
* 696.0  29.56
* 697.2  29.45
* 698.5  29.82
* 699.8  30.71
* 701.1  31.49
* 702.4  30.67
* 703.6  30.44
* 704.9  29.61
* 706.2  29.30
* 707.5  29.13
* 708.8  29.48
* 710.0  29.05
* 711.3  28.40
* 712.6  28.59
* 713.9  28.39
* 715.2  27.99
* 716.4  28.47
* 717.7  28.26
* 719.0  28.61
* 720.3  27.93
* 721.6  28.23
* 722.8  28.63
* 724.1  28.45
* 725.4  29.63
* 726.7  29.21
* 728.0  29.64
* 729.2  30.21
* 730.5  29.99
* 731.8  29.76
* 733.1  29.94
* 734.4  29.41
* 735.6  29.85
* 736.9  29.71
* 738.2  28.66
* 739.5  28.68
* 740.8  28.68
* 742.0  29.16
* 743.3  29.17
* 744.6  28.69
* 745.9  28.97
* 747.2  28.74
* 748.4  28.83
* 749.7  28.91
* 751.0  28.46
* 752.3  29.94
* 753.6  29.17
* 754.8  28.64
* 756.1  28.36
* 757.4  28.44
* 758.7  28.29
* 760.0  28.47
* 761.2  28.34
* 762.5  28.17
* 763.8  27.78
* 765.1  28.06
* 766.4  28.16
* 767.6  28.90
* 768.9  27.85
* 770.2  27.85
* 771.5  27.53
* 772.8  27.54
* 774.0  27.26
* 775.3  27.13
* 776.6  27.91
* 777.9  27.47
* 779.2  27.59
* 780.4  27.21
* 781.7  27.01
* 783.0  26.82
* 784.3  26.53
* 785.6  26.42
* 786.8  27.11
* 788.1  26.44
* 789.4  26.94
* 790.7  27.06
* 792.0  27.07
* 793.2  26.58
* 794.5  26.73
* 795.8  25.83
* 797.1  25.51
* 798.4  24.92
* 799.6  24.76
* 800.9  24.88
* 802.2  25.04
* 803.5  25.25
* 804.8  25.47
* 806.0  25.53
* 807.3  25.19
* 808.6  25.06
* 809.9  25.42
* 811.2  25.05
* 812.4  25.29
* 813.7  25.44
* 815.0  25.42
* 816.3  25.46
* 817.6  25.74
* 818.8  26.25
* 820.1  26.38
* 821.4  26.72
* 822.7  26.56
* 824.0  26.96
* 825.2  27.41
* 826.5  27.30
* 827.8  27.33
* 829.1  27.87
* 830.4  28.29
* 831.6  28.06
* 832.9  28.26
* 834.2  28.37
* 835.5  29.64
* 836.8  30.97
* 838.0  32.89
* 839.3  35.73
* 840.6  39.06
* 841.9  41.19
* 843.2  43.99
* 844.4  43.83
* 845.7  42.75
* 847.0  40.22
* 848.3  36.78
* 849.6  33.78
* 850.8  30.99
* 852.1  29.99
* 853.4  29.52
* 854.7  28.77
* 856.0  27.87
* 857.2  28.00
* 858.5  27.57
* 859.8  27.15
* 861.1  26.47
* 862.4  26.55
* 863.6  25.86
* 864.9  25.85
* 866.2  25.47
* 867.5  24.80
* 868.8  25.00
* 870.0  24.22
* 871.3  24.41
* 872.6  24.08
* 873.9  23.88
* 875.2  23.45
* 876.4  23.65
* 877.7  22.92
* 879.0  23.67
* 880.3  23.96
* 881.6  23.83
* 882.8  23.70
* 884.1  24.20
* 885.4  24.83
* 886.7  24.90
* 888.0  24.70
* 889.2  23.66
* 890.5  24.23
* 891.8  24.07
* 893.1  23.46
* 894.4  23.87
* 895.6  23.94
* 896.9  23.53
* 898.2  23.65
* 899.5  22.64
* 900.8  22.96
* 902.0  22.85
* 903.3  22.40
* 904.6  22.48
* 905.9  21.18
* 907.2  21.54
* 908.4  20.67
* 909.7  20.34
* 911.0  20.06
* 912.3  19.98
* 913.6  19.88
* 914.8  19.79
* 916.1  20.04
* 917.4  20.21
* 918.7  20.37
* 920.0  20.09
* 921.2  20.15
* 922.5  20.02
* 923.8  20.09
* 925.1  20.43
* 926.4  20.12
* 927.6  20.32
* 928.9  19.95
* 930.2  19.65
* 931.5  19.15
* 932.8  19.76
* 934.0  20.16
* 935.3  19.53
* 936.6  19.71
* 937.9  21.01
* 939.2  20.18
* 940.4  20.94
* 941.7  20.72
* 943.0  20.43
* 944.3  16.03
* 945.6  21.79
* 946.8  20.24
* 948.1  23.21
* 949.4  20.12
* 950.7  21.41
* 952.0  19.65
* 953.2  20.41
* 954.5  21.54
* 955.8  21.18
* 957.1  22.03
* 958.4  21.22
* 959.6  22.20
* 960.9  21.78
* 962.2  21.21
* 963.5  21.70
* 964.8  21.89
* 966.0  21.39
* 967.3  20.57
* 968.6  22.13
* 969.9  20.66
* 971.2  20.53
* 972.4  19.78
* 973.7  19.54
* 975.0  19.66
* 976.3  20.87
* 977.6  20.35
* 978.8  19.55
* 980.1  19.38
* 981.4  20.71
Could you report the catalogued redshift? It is 2.014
